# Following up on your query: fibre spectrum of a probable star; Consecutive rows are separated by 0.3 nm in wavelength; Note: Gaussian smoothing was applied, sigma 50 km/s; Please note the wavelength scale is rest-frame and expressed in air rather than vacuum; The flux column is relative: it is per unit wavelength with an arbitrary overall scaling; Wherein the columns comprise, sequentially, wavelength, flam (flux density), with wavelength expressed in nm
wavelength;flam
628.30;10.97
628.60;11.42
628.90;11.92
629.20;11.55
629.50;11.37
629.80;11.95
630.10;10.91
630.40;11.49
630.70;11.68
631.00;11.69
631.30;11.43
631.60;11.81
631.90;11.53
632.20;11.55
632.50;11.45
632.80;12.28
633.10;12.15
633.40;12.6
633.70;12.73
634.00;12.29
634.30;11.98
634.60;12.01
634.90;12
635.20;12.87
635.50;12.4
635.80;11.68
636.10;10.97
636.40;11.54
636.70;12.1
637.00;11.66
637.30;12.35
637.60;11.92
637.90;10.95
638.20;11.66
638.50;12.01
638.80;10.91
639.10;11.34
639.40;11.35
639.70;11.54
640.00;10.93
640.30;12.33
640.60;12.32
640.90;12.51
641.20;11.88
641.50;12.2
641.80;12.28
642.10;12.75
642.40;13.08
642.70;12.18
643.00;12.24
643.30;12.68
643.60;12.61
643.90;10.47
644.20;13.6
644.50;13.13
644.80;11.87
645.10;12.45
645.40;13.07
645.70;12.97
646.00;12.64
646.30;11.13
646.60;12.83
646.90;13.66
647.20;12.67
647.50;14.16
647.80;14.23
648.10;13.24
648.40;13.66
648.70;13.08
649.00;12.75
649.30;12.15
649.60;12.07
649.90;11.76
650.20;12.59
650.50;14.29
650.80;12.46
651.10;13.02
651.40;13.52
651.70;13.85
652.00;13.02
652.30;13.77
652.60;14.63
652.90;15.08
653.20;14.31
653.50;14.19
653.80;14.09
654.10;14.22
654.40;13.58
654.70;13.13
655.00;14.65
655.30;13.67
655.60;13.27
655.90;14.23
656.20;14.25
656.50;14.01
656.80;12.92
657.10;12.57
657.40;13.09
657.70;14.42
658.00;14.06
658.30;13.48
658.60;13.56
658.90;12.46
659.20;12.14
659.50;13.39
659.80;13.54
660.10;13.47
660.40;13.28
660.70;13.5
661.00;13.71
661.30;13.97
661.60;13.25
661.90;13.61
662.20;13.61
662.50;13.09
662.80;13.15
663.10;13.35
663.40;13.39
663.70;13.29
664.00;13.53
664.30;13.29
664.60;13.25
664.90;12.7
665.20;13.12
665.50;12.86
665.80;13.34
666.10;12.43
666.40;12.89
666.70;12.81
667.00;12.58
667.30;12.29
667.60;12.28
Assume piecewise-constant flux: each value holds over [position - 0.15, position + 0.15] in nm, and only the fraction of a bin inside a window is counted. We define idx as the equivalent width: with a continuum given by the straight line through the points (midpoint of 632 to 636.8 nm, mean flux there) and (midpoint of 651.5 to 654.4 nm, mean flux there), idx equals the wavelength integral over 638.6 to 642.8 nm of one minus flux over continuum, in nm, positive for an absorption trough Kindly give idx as 0.25 nm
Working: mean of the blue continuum 12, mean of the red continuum 14.1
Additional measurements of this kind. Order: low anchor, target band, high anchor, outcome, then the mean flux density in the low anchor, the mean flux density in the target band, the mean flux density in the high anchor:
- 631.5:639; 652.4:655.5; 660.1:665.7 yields -0.306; 11.9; 14.1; 13.3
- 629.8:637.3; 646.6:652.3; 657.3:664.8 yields -0.169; 11.9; 13.1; 13.4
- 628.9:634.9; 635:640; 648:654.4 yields 0.244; 11.8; 11.7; 13.4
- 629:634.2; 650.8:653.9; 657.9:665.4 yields -0.247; 11.8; 13.9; 13.3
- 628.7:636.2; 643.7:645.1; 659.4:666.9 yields 0.012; 11.9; 12.3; 13.3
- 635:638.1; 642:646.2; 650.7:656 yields 0.066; 11.8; 12.5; 13.8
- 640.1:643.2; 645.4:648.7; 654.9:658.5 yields -0.070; 12.4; 13.1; 13.7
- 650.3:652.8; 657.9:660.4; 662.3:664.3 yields 0.029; 13.6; 13.2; 13.3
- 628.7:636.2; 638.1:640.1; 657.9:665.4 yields 0.130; 11.9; 11.4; 13.3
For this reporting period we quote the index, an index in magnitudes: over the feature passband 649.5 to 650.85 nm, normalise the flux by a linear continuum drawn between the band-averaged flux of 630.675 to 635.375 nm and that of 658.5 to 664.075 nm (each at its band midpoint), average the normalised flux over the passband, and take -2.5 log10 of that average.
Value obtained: 0.01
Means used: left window 12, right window 13.3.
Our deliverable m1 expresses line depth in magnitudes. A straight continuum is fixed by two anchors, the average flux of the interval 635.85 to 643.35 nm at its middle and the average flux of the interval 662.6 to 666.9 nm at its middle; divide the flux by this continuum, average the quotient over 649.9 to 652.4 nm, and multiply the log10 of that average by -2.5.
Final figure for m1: -0.06 mag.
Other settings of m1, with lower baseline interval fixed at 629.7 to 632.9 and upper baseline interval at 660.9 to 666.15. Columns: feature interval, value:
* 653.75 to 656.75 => -0.08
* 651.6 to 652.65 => -0.09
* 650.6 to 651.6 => -0.04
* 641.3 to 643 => -0.03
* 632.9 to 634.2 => -0.06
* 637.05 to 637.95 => 0.01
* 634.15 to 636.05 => -0.03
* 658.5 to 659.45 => 0.03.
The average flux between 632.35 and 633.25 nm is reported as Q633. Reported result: 12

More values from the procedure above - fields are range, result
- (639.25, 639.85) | 11.4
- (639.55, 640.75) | 11.8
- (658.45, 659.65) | 12.9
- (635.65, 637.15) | 11.6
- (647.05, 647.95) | 13.7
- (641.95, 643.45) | 12.6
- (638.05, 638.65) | 11.8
